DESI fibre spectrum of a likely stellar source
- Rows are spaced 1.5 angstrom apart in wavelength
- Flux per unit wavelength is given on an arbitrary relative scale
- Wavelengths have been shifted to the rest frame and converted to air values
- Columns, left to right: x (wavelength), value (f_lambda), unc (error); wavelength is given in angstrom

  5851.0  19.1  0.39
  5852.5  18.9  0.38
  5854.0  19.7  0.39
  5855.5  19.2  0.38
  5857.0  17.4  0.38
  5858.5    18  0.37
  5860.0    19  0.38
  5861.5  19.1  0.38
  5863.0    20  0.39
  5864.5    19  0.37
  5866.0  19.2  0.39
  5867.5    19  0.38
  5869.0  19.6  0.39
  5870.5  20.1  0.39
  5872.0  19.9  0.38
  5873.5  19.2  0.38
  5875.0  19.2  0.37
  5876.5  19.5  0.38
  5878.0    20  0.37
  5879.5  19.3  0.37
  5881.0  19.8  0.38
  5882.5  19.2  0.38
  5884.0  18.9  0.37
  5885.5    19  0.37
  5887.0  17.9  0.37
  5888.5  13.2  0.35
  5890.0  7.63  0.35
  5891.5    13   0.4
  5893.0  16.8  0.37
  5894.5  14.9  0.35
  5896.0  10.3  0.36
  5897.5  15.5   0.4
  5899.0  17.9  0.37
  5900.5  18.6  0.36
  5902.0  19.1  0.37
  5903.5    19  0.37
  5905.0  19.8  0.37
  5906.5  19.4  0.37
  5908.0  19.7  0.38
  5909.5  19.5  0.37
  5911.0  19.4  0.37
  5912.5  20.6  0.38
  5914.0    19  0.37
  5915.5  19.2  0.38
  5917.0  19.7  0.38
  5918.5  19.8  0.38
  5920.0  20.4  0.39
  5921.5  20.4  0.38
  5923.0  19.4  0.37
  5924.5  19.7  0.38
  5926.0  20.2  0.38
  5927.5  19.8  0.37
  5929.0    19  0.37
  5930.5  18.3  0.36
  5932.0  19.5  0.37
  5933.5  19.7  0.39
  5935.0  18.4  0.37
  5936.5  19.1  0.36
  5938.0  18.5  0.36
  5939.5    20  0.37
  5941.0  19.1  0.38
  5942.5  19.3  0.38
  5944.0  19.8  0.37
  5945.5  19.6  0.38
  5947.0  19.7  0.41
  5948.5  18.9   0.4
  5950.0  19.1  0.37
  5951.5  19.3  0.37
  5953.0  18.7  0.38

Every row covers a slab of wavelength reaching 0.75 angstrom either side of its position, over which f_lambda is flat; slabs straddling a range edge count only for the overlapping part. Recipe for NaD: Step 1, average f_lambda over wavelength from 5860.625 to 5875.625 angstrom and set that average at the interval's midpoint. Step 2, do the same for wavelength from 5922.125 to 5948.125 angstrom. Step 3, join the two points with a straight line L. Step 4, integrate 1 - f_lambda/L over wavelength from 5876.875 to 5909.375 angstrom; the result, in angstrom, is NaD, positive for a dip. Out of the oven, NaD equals 3.75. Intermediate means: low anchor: 19.4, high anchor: 19.4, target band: 17.2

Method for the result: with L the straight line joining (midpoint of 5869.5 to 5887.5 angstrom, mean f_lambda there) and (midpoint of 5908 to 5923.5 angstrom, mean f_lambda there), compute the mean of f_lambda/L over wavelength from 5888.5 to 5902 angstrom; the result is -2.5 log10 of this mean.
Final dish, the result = 0.32 mag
